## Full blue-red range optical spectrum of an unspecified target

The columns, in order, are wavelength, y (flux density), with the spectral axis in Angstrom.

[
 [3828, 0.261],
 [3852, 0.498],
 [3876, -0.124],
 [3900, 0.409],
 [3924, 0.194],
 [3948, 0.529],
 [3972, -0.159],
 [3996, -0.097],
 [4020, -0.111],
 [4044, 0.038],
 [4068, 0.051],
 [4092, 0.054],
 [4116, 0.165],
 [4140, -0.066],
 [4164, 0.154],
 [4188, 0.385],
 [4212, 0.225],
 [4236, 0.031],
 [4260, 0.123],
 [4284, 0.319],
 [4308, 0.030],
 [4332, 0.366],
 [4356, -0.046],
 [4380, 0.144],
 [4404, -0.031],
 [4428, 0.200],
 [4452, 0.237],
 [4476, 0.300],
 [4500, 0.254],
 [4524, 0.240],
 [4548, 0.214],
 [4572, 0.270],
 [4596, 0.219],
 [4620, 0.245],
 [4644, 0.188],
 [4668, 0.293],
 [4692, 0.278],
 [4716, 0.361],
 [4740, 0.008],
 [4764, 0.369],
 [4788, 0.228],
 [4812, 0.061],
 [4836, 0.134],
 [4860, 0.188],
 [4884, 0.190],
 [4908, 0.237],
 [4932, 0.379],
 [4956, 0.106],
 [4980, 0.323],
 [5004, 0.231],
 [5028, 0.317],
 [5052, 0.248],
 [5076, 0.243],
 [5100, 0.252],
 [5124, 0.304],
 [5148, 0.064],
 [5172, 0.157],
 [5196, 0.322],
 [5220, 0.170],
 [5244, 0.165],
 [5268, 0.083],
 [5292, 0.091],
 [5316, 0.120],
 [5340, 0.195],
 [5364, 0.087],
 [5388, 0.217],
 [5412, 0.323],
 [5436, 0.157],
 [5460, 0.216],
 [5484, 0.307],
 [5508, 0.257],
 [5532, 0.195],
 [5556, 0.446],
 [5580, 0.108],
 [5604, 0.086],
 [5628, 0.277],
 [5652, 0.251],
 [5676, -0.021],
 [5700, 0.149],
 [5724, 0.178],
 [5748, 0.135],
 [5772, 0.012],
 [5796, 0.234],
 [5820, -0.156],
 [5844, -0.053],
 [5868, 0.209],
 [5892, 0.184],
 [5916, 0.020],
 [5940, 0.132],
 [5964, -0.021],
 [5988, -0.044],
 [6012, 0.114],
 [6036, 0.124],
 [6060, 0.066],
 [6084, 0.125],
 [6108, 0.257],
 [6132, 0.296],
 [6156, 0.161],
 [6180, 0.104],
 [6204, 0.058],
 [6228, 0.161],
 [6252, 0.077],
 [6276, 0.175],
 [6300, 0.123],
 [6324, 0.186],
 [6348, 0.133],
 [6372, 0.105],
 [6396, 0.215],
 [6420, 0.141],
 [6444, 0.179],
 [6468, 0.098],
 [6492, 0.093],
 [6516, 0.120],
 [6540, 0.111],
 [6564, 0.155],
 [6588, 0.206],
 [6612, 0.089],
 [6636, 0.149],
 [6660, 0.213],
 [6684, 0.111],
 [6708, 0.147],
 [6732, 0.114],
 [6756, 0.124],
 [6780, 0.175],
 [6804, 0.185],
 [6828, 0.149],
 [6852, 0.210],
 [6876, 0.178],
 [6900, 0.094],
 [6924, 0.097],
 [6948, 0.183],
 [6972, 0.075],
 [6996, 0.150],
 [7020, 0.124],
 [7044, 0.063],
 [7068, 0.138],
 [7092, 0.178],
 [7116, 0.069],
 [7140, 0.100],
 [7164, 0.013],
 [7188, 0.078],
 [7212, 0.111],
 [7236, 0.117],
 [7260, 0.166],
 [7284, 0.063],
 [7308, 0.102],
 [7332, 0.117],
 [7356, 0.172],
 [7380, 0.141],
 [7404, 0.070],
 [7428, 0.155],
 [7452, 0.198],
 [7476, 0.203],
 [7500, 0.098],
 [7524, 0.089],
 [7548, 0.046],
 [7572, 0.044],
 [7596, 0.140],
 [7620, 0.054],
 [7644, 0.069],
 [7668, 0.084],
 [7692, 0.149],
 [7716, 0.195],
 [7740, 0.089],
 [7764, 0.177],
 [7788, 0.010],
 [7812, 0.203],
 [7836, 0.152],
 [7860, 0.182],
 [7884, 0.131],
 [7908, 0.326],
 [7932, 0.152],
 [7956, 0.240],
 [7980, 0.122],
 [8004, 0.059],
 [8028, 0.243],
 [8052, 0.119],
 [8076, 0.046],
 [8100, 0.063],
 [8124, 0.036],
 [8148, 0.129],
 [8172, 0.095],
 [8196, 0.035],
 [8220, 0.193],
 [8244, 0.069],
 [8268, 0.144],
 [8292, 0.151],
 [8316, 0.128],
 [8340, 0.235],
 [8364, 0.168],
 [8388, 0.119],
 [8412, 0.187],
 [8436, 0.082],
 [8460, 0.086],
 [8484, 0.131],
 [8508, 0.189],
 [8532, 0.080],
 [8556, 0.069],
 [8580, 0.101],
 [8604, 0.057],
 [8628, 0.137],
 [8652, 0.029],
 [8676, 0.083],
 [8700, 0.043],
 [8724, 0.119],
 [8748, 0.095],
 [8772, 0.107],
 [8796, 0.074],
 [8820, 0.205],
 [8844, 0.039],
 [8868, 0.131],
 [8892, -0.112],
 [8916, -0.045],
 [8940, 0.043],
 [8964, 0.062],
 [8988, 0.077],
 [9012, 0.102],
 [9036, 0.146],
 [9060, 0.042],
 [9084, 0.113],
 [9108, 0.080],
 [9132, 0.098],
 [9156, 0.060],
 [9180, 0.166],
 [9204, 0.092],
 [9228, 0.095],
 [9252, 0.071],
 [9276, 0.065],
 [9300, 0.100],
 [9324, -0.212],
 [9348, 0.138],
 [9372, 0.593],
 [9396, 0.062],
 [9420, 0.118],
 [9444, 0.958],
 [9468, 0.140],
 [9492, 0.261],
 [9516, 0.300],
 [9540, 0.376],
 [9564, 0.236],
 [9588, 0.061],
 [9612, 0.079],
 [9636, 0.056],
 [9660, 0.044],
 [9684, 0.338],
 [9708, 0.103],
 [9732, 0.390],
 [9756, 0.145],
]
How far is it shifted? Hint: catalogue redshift 0.222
